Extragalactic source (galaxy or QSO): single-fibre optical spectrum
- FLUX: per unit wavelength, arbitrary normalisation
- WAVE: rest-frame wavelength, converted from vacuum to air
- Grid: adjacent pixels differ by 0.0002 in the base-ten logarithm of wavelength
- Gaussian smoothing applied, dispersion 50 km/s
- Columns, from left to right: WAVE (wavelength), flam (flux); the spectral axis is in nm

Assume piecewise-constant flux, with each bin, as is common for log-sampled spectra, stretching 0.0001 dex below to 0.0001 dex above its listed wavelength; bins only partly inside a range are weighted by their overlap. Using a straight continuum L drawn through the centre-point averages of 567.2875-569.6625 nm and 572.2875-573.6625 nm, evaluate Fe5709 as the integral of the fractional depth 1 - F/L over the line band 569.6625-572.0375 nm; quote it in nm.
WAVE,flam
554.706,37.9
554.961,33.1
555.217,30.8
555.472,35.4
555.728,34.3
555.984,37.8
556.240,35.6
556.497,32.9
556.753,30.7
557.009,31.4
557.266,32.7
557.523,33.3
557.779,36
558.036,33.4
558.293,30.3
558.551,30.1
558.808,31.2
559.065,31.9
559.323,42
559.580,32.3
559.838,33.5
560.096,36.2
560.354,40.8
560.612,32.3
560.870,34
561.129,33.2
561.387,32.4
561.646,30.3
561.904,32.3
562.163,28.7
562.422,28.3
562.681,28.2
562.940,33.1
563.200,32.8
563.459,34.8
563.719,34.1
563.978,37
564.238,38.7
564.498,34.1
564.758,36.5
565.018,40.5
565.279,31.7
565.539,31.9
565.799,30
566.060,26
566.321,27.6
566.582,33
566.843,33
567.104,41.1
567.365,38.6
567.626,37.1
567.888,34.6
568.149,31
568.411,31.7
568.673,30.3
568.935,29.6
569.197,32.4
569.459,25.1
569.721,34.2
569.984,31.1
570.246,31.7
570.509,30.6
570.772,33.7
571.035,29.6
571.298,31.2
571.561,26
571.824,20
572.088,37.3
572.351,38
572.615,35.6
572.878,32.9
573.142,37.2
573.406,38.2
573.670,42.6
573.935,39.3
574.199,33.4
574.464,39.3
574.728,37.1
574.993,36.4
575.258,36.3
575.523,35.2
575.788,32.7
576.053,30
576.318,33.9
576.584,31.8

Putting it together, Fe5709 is 0.32 nm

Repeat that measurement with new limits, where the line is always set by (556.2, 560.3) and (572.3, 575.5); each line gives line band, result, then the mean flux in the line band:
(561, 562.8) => 0.20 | 30.5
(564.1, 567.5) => 0.11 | 34.1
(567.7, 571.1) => 0.44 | 31.3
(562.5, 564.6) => 0.04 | 34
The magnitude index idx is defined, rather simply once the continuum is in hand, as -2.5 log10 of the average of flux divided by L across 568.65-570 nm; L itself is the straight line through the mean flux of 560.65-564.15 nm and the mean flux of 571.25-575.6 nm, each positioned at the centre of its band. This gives 0.12 mag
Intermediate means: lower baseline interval 32.3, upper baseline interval 35.1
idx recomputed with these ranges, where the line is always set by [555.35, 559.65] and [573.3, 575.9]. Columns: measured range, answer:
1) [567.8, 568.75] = 0.13 mag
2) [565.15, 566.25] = 0.18 mag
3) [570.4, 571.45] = 0.17 mag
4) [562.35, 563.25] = 0.14 mag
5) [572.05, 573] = 0.02 mag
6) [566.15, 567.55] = 0.03 mag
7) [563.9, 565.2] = -0.06 mag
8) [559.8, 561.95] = 0.01 mag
